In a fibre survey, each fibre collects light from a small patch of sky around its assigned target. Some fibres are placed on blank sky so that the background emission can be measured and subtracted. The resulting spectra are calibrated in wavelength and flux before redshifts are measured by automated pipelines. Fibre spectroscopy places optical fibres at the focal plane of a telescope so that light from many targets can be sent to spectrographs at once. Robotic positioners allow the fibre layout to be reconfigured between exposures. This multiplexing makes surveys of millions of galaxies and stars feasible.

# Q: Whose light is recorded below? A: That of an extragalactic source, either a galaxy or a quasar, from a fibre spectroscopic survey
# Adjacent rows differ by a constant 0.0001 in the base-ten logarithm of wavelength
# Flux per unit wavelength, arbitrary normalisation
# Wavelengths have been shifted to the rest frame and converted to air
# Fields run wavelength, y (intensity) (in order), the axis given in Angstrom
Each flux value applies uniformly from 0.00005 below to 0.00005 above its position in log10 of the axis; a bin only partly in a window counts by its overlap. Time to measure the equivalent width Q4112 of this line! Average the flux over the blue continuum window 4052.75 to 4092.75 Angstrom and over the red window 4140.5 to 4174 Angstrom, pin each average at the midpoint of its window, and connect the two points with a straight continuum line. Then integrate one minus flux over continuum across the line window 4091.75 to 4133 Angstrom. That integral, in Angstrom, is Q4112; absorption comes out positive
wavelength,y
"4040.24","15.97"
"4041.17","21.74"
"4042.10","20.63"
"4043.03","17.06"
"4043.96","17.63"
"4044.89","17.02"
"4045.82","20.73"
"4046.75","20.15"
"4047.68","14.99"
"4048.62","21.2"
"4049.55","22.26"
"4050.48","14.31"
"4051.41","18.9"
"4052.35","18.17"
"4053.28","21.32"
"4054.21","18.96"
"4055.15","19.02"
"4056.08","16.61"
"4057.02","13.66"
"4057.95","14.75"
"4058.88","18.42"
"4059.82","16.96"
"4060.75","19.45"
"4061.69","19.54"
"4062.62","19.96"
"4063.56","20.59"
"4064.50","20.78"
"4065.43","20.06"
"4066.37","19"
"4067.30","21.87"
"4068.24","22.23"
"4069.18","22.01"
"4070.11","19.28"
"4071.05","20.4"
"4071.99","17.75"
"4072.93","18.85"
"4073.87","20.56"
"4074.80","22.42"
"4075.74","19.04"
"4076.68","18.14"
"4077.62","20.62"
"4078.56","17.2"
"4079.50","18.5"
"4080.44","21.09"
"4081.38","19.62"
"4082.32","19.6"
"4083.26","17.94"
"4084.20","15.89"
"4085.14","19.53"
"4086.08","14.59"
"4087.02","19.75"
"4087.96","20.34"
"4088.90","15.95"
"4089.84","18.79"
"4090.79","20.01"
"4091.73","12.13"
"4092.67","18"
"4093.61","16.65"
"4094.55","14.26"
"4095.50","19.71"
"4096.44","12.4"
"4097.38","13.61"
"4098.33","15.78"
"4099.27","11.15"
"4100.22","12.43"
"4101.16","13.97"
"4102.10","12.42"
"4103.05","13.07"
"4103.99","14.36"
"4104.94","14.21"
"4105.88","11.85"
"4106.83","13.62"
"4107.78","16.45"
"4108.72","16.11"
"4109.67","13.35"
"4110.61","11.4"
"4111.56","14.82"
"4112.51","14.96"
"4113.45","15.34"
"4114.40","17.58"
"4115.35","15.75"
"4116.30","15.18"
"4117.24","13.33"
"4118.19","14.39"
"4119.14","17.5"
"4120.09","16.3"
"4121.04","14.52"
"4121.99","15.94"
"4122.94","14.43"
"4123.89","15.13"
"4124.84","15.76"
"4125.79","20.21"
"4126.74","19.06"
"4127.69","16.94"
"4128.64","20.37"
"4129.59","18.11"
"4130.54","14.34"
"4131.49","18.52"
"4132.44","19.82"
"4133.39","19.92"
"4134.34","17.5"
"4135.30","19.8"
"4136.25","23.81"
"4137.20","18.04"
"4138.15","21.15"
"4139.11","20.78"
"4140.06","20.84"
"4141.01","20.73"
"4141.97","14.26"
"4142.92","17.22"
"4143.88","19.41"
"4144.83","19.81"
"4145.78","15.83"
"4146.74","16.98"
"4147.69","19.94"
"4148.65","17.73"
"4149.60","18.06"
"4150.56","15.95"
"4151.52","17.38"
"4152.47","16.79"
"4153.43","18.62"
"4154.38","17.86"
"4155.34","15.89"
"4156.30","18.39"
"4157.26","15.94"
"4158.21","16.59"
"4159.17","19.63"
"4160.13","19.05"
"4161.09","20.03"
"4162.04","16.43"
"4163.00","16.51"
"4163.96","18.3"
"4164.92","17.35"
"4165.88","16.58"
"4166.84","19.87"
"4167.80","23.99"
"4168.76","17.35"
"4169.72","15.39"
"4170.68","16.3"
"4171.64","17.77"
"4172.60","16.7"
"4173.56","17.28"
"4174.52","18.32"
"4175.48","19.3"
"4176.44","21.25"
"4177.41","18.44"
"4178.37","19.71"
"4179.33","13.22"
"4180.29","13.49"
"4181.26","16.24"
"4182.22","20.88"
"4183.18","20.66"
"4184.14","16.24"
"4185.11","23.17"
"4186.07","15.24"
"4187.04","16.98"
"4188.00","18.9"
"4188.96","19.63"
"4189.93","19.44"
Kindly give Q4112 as 6.6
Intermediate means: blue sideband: 18.9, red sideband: 17.8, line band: 15.4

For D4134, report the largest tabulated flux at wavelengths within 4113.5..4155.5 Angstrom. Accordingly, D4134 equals 23.81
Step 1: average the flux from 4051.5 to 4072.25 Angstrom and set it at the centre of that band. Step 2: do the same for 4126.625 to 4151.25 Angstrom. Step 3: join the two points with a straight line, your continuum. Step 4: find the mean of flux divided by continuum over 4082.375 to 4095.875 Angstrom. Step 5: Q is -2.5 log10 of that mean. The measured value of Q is 0.090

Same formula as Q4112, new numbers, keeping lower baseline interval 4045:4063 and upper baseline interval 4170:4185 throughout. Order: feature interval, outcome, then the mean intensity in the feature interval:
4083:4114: 4.9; 15.3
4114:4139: 0.8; 17.5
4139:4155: -0.1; 18.1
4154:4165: 0.1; 17.7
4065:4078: -1.3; 20.2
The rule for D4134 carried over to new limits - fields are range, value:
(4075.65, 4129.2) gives 21.09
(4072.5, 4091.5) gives 22.42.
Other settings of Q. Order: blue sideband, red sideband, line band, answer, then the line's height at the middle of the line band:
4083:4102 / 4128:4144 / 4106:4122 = 0.17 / 17.5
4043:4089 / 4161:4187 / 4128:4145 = -0.05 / 18.3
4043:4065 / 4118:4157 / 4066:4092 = -0.05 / 18.3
